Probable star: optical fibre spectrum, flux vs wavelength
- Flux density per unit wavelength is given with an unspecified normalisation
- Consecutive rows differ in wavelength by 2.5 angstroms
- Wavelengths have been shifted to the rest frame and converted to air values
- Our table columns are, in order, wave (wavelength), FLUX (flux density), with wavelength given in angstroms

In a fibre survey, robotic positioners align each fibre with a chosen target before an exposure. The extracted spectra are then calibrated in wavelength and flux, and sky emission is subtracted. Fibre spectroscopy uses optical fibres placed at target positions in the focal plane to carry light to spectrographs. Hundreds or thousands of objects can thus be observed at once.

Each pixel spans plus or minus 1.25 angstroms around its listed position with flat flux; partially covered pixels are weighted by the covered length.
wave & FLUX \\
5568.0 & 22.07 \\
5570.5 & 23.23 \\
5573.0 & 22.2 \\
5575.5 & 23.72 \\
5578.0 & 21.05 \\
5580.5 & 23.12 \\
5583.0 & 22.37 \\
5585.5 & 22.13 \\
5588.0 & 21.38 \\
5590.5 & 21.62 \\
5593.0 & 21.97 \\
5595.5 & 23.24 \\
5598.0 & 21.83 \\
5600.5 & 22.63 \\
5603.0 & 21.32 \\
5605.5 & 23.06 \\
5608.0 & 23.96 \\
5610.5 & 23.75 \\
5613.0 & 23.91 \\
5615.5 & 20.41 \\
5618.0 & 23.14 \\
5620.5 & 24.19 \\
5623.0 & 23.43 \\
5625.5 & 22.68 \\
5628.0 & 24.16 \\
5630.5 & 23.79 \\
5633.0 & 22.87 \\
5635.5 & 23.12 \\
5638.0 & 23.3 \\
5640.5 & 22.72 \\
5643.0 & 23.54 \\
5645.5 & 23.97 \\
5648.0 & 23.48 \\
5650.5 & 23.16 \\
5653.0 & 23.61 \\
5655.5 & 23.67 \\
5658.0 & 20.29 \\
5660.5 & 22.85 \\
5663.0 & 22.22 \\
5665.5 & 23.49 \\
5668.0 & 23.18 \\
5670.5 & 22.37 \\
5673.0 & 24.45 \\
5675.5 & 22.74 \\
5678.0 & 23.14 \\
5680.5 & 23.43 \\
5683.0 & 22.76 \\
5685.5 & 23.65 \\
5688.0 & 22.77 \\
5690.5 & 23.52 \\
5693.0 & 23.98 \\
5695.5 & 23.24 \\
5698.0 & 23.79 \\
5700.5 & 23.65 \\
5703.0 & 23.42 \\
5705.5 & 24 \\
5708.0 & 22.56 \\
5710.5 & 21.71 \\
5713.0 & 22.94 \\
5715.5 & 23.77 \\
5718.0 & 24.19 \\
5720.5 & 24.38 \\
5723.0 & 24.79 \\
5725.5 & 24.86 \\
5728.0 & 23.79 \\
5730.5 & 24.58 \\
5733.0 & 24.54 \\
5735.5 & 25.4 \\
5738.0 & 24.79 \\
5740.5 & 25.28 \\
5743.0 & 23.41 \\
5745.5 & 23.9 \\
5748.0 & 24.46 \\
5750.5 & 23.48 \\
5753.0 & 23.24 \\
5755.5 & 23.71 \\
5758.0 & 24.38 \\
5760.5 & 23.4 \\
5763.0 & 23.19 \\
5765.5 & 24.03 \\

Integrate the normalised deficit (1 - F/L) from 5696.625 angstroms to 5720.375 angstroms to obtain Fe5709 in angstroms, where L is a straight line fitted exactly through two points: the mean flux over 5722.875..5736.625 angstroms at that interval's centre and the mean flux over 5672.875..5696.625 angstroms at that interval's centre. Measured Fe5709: 0.6 angstroms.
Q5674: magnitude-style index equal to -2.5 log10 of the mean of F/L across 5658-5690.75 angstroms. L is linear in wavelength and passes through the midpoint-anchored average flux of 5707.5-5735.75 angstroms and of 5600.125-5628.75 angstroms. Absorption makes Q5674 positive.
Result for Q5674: 0.026 mag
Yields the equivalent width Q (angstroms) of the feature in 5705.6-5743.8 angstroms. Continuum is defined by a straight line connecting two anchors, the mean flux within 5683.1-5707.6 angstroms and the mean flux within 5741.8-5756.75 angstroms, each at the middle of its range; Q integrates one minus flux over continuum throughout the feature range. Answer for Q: -0.76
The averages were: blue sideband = 23.5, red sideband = 23.7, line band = 24.1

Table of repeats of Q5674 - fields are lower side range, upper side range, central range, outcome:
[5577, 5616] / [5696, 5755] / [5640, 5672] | 0.006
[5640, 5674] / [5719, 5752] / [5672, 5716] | 0.019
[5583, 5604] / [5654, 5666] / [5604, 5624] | -0.049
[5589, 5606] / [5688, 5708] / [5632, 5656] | -0.025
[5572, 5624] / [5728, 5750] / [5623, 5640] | -0.012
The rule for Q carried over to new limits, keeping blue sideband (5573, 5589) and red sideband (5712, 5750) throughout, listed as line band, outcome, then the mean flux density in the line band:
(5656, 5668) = 0.5 angstroms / 22.4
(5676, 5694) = 0.3 angstroms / 23.3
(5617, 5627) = -0.2 angstroms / 23.4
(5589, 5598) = 0.1 angstroms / 22.2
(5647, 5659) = 0.2 angstroms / 22.9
